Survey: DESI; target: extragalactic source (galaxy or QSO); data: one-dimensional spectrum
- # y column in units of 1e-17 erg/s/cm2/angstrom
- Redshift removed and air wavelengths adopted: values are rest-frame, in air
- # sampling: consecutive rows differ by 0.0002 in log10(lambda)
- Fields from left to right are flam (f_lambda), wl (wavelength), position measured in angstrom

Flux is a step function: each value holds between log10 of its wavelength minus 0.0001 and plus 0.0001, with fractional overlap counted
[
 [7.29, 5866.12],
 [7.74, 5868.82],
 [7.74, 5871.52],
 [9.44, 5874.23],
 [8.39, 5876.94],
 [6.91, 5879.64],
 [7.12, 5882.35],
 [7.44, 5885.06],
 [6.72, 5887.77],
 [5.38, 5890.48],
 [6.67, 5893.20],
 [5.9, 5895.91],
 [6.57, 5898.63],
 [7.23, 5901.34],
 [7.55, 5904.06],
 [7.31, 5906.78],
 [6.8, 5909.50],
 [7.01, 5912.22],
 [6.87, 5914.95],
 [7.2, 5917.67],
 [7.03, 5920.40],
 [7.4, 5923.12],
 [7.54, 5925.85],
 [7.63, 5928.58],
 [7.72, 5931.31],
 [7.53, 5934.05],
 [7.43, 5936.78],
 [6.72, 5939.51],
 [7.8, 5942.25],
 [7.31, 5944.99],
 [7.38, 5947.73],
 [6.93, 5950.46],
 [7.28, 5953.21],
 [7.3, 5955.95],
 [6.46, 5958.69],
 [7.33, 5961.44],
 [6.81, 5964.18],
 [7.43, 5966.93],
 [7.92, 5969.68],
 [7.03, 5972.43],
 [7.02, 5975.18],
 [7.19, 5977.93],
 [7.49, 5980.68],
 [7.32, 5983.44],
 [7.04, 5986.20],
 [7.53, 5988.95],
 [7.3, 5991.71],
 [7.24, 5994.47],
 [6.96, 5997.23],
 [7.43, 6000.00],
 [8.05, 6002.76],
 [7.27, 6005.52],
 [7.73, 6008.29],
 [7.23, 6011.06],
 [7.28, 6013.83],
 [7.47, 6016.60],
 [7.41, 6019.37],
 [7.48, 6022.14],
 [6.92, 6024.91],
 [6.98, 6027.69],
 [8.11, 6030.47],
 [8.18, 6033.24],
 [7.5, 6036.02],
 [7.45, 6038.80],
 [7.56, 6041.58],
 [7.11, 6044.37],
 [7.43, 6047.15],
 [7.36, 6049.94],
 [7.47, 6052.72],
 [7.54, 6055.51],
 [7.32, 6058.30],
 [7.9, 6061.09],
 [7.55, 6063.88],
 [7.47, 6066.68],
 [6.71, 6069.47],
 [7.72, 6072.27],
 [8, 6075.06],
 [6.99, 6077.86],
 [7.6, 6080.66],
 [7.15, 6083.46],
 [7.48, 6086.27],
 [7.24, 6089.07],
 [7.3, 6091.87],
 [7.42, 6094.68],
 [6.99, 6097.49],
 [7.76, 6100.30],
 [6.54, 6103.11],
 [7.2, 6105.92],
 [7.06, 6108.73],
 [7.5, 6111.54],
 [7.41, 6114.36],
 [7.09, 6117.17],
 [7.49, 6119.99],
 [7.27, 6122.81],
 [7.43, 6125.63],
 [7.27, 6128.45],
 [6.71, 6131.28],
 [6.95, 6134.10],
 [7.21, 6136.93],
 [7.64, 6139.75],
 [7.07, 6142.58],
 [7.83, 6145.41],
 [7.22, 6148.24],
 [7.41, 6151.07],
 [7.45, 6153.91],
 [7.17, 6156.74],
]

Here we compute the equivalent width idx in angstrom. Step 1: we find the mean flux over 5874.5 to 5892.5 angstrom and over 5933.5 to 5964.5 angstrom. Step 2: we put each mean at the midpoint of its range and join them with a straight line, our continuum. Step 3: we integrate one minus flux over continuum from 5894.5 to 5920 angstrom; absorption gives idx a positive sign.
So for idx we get 0.8 angstrom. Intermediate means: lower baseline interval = 7.13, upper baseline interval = 7.2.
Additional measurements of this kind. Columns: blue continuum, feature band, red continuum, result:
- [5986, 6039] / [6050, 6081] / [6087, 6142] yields -0.6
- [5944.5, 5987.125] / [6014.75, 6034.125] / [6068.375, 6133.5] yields -0.7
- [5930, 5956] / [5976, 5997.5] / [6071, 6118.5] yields 0.2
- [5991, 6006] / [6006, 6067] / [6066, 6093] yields -0.8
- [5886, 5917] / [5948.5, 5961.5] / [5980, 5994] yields 0.1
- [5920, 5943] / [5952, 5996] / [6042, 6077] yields 1.2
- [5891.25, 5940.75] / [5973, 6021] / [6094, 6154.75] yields -1.2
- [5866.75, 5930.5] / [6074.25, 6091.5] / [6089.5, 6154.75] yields -0.3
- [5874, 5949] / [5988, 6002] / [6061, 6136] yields -0.2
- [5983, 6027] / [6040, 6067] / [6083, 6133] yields -0.6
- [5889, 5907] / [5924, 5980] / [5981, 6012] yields -2.1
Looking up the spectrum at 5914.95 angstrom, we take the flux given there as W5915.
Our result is 6.87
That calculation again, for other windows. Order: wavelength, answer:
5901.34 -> 7.23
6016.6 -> 7.47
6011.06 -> 7.23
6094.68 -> 7.42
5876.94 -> 8.39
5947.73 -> 7.38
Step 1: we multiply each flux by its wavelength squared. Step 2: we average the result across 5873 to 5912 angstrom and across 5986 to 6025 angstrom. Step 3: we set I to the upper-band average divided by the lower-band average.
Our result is 1.08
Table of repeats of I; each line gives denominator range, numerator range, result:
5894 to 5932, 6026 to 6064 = 1.11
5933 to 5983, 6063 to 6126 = 1.06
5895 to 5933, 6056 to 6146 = 1.09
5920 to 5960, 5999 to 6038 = 1.05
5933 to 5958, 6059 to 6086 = 1.07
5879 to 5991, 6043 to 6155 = 1.09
